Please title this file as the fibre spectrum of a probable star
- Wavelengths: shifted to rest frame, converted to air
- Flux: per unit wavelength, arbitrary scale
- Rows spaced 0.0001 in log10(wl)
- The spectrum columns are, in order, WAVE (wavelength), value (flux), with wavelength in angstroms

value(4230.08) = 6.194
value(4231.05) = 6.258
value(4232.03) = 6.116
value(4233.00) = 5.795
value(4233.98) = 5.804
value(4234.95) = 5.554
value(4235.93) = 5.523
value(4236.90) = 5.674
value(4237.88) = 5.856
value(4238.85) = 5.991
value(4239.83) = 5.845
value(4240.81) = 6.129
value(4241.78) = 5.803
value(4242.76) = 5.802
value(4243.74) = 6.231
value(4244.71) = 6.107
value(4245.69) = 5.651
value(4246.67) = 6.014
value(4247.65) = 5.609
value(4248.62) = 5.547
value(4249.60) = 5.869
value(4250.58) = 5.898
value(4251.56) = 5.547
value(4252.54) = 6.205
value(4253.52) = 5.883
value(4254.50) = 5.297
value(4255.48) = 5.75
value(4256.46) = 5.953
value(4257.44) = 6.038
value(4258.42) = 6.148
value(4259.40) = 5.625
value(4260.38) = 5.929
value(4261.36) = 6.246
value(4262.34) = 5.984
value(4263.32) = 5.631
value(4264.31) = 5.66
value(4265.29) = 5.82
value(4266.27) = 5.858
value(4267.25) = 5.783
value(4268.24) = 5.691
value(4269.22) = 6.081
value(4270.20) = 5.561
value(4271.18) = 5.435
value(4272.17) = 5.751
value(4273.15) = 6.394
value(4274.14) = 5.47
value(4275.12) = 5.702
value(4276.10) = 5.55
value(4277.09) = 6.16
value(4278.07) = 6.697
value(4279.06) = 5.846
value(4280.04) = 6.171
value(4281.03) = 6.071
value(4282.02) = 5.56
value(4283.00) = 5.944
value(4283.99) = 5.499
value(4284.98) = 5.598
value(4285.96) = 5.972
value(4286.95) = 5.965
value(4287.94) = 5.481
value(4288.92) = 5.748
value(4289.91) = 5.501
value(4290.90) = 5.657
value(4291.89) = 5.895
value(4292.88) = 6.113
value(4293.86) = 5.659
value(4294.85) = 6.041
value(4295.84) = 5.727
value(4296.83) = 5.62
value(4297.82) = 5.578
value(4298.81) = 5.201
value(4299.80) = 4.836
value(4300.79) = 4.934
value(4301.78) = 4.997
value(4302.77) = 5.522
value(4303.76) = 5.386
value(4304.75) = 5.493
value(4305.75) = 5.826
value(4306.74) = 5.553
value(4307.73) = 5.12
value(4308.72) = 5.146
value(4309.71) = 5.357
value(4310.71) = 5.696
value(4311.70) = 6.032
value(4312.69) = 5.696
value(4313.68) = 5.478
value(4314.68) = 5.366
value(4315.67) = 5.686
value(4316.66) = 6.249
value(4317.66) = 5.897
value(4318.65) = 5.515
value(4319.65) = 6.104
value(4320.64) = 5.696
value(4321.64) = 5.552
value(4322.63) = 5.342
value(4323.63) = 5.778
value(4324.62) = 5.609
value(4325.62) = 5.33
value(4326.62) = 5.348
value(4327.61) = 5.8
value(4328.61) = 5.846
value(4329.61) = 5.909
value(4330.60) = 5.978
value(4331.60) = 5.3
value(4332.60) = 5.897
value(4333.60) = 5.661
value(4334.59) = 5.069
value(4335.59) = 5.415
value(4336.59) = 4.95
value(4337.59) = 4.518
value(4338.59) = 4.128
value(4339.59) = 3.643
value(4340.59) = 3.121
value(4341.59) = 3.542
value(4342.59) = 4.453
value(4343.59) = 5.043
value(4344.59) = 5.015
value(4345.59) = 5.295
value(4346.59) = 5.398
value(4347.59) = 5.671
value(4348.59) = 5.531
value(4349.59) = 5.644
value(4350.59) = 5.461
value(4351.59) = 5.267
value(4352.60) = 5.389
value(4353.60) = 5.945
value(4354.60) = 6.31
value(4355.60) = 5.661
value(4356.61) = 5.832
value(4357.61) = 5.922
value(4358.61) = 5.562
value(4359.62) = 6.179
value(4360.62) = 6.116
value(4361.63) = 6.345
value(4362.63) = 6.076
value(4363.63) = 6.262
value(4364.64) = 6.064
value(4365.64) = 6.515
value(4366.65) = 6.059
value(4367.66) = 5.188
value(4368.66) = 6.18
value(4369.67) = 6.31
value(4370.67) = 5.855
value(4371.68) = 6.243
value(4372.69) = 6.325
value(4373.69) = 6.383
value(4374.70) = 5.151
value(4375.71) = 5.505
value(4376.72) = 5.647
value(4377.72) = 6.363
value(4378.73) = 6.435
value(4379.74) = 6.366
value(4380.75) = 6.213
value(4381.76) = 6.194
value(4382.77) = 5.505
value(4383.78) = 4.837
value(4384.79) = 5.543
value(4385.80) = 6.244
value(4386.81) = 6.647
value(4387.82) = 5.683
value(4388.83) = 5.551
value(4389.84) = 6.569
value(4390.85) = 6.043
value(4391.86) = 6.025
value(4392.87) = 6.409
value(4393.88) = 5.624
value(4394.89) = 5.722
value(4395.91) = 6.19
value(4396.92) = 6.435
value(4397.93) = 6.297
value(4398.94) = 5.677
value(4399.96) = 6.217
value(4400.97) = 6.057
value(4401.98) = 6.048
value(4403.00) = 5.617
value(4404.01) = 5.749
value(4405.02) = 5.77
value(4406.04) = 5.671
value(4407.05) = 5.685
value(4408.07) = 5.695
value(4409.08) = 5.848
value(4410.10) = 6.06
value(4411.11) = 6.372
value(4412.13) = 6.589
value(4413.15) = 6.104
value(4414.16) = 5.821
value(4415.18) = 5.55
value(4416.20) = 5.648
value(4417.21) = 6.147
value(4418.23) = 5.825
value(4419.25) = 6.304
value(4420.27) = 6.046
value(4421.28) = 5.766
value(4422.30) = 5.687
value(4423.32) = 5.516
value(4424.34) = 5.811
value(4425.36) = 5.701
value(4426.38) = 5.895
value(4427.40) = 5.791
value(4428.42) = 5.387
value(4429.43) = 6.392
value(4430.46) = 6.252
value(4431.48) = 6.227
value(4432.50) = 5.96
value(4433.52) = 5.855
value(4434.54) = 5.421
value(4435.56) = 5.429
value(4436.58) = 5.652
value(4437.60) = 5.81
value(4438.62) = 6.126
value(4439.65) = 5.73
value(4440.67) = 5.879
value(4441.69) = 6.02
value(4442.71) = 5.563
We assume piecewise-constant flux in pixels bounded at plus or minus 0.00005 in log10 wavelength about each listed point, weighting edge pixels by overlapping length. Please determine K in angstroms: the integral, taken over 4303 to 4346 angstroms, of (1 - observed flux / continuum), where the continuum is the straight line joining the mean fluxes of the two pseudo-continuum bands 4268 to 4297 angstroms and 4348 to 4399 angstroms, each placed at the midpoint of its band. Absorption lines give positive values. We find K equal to 4.1 angstroms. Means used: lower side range 5.82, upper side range 5.95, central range 5.32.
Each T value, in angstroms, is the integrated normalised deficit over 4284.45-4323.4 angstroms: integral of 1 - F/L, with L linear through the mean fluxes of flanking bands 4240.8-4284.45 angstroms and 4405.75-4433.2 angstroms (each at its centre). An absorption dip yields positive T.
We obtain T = 1.8 angstroms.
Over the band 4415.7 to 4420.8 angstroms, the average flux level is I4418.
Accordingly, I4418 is 6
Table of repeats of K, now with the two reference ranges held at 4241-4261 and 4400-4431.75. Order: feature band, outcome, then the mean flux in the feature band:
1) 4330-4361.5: 3.3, 5.27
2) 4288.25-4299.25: 0.3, 5.7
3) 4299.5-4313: 1.1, 5.4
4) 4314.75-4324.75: 0.2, 5.74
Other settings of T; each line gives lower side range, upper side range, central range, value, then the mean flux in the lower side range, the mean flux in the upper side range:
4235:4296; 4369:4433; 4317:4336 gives 0.8 angstroms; 5.83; 5.96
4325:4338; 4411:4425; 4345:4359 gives -0.1 angstroms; 5.47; 5.92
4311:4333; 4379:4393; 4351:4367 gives -0.3 angstroms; 5.7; 5.98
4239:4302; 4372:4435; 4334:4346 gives 2.8 angstroms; 5.78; 5.94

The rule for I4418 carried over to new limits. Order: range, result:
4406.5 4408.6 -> 5.7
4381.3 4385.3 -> 5.51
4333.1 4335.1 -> 5.38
